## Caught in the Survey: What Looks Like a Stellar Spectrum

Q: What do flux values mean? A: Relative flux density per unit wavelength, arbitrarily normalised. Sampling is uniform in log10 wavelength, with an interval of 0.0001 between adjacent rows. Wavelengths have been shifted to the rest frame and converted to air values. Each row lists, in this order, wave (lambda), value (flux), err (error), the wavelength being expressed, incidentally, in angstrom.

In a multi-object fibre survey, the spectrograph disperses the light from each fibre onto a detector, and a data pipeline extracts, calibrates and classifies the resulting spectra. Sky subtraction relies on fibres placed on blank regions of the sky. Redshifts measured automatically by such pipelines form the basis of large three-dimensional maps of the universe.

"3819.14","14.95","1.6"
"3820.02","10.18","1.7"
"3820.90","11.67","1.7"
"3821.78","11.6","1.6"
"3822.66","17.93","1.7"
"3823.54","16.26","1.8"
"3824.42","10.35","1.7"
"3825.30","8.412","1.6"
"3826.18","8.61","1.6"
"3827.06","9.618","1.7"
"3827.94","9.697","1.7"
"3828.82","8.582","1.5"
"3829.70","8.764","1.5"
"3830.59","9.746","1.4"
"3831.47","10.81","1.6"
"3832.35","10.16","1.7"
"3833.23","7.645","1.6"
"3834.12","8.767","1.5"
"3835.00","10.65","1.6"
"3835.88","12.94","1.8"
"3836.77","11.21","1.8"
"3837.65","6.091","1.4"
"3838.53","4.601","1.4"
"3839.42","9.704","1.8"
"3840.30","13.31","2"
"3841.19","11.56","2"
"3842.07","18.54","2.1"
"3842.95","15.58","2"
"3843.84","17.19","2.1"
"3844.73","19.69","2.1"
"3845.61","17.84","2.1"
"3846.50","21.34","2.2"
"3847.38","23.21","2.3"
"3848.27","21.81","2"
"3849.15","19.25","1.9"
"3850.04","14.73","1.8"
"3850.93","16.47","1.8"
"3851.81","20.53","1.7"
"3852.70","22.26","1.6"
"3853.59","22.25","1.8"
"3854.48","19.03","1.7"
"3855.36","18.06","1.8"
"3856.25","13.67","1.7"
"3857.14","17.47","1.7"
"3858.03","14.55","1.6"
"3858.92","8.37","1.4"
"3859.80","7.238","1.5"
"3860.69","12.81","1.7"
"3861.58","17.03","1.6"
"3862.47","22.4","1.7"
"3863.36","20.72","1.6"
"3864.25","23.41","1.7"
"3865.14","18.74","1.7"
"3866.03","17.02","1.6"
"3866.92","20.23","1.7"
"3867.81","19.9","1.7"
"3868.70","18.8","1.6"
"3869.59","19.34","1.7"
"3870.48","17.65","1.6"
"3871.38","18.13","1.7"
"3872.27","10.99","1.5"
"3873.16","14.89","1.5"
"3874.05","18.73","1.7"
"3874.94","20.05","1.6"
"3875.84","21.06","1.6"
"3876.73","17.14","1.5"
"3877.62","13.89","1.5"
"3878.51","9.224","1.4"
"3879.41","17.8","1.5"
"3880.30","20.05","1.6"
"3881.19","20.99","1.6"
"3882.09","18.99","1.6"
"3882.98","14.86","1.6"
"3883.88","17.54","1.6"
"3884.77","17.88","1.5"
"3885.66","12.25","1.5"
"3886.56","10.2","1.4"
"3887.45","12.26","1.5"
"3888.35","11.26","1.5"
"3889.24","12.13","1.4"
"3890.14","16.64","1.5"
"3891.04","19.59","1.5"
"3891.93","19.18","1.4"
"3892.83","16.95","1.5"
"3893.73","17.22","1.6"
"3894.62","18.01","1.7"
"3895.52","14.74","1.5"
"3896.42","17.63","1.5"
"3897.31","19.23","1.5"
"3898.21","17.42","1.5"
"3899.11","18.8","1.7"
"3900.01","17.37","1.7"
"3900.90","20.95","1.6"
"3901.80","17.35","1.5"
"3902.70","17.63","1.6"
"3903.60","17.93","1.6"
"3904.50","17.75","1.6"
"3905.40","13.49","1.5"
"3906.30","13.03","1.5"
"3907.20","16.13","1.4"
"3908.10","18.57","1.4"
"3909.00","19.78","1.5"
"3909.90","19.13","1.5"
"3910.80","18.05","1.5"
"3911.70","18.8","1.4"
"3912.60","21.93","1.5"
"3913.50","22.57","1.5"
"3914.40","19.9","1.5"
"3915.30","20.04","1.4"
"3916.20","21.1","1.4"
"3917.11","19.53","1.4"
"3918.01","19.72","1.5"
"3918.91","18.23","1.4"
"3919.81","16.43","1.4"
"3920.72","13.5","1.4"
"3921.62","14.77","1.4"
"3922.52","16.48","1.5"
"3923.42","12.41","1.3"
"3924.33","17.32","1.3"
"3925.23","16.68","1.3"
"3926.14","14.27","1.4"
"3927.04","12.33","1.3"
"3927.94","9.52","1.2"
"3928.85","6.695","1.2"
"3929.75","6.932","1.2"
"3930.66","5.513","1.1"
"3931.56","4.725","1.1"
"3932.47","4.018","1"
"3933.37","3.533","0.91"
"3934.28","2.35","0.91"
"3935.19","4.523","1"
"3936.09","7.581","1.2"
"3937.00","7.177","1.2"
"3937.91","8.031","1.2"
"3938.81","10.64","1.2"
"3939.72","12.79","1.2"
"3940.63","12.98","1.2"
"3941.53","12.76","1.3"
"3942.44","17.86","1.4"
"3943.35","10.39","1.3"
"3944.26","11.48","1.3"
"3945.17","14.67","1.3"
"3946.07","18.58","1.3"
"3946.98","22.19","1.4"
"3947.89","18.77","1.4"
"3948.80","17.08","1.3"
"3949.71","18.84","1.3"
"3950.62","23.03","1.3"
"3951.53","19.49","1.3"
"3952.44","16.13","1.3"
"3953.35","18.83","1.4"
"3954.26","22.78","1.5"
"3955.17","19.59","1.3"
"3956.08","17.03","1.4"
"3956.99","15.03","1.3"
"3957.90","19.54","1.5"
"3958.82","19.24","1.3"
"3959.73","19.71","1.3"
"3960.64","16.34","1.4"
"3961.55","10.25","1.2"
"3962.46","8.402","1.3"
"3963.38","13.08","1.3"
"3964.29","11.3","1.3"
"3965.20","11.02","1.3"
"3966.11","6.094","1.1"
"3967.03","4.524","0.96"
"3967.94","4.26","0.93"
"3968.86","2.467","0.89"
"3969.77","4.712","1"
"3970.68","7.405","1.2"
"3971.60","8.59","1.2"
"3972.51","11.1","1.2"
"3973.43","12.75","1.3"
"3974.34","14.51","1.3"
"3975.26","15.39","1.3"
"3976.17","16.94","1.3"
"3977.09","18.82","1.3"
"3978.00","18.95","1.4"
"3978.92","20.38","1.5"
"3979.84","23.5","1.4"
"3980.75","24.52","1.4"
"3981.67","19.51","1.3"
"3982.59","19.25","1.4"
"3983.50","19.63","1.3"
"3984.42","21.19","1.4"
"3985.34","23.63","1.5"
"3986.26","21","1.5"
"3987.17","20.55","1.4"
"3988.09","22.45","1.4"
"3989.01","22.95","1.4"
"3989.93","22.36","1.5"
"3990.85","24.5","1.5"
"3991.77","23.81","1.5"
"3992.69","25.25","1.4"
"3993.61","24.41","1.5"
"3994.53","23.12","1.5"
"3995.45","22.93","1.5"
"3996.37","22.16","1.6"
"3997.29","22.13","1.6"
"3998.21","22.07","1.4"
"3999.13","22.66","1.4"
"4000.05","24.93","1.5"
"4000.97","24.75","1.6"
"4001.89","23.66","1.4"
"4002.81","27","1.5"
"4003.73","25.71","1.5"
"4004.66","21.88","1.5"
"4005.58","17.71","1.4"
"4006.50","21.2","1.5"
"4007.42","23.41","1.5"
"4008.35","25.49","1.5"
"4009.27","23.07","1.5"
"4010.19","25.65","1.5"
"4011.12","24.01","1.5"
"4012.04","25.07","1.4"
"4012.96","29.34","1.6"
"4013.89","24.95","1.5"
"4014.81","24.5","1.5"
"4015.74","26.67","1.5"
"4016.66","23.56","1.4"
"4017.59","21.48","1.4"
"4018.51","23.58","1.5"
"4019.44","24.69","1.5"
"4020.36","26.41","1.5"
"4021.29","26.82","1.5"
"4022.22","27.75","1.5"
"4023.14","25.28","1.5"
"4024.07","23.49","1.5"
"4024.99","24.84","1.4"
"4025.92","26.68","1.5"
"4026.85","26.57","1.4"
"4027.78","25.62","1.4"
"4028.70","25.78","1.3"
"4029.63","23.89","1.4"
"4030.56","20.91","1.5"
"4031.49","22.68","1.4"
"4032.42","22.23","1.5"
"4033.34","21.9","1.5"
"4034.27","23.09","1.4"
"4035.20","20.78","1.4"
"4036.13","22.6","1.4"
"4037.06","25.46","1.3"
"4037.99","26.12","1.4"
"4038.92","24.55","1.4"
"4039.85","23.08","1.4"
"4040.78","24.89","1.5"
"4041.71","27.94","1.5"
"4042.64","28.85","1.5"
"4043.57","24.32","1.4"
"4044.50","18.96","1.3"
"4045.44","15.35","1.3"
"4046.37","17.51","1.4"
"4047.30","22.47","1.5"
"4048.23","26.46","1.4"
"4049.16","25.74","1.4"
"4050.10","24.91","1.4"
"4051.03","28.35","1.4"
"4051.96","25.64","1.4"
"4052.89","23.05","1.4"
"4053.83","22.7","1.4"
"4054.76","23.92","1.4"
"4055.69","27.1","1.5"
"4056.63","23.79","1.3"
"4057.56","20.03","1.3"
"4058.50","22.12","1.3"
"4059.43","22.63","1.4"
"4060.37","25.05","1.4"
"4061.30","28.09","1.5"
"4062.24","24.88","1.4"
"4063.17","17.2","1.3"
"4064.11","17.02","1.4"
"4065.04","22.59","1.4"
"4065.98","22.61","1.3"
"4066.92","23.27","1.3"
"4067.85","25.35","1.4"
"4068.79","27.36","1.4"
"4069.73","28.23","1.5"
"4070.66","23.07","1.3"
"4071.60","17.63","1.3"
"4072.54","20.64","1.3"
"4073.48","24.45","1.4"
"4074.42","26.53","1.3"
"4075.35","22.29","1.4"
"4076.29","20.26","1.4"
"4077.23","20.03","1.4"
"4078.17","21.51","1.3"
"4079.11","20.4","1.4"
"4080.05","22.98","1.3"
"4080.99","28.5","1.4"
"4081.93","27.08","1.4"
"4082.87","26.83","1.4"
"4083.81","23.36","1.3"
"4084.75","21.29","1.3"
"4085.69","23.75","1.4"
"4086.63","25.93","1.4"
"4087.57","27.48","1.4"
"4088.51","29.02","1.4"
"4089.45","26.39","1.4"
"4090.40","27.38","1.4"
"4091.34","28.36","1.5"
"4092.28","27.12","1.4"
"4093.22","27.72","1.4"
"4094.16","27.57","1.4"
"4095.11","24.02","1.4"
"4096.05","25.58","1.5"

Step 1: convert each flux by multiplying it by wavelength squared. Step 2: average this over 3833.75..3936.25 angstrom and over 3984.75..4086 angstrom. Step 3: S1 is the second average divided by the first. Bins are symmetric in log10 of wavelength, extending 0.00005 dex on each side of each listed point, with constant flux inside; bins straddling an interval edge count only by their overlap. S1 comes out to 1.62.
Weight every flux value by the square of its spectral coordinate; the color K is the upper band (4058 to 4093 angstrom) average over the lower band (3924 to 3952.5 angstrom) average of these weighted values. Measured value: 2.13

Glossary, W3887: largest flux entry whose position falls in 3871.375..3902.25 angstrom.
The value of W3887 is 21.06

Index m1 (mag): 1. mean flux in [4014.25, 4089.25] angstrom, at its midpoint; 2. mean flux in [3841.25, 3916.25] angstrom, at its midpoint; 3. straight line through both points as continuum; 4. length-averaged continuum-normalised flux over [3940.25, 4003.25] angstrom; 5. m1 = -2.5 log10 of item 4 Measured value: 0.19 mag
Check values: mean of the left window 17.5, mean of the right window 23.9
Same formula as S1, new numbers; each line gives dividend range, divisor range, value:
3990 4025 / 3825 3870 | 1.75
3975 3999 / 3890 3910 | 1.29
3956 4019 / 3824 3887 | 1.35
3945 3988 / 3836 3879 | 1.02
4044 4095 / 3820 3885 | 1.74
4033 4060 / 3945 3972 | 1.73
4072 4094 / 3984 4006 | 1.12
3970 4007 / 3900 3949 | 1.48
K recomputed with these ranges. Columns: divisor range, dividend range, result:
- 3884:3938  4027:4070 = 1.71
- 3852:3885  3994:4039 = 1.49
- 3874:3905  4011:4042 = 1.57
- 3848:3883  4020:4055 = 1.50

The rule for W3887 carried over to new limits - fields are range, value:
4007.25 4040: 29.34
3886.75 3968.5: 23.03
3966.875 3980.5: 23.5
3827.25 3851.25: 23.21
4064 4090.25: 29.02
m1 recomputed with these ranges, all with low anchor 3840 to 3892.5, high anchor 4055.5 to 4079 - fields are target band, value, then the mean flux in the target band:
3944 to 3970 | 0.311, 14.7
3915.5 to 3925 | 0.098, 17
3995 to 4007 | -0.101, 23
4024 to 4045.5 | -0.096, 23.9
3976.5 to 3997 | -0.074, 22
